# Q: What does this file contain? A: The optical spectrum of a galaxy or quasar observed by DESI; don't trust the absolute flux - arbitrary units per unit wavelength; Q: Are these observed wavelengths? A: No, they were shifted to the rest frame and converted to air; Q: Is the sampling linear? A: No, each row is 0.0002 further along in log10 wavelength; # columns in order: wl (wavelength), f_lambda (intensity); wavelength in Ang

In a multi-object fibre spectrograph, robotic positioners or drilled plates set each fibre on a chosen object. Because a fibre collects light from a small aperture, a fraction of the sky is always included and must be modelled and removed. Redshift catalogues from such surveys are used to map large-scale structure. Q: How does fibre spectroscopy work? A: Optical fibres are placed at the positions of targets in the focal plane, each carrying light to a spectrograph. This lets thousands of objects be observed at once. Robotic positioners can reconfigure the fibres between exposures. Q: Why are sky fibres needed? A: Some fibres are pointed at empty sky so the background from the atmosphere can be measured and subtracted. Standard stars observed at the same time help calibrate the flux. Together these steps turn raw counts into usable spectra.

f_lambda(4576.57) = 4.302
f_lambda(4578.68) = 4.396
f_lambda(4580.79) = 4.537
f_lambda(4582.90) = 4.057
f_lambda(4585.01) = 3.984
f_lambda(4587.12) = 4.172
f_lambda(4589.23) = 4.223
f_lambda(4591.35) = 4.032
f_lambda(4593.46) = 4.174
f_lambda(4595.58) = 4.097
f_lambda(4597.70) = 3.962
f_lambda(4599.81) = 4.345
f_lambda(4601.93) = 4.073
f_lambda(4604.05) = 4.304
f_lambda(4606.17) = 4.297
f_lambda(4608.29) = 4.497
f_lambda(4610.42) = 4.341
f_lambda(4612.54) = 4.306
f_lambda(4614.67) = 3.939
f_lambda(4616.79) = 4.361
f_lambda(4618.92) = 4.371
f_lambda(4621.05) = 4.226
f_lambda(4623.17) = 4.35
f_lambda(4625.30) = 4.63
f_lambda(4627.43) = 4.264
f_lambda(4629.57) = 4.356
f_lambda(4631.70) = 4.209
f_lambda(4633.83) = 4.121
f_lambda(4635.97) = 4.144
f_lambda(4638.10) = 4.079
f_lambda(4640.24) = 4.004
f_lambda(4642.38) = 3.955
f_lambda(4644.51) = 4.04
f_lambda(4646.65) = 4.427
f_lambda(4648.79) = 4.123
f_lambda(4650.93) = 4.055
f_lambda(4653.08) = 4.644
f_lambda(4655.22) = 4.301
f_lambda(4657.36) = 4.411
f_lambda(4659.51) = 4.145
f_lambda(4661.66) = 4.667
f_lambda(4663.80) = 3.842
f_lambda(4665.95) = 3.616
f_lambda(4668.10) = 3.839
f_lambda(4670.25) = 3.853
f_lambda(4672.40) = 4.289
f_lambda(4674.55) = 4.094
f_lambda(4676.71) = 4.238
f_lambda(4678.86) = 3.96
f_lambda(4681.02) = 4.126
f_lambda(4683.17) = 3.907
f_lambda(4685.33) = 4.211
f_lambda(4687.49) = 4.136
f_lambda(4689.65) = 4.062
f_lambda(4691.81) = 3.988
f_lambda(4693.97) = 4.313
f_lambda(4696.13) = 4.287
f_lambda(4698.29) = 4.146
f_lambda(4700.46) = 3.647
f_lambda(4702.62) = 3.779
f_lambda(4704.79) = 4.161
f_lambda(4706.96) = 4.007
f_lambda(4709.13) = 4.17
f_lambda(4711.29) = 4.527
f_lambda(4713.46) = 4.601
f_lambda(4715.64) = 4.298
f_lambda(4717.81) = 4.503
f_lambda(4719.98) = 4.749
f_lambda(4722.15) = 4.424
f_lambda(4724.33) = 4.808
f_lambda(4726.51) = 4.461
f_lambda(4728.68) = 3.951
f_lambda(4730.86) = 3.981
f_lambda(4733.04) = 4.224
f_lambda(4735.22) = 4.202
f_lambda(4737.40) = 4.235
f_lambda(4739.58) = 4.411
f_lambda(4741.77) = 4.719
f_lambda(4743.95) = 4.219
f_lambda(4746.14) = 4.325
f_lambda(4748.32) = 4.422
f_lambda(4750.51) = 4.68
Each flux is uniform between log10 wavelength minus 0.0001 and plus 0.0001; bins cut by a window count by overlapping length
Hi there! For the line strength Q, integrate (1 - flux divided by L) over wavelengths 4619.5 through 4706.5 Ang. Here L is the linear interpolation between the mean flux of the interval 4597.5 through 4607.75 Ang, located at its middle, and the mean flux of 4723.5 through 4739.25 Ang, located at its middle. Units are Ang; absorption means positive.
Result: 2.21 Ang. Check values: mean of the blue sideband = 4.23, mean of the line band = 4.14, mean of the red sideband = 4.27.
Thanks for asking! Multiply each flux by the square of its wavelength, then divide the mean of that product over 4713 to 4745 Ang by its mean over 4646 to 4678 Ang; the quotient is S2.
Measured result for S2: 1.08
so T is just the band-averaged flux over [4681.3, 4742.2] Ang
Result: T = 4.24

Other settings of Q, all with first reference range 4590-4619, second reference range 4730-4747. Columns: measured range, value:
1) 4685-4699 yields 0.3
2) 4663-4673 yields 0.9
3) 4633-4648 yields 0.4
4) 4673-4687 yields 0.5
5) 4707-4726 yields -0.9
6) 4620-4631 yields -0.3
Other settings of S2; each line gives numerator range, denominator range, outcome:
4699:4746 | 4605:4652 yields 1.06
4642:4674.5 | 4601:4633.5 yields 0.98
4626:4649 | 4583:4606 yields 1.02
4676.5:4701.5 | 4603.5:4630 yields 0.97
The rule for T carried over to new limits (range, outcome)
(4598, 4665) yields 4.25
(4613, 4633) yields 4.3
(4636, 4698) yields 4.13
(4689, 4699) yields 4.17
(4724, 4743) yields 4.31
